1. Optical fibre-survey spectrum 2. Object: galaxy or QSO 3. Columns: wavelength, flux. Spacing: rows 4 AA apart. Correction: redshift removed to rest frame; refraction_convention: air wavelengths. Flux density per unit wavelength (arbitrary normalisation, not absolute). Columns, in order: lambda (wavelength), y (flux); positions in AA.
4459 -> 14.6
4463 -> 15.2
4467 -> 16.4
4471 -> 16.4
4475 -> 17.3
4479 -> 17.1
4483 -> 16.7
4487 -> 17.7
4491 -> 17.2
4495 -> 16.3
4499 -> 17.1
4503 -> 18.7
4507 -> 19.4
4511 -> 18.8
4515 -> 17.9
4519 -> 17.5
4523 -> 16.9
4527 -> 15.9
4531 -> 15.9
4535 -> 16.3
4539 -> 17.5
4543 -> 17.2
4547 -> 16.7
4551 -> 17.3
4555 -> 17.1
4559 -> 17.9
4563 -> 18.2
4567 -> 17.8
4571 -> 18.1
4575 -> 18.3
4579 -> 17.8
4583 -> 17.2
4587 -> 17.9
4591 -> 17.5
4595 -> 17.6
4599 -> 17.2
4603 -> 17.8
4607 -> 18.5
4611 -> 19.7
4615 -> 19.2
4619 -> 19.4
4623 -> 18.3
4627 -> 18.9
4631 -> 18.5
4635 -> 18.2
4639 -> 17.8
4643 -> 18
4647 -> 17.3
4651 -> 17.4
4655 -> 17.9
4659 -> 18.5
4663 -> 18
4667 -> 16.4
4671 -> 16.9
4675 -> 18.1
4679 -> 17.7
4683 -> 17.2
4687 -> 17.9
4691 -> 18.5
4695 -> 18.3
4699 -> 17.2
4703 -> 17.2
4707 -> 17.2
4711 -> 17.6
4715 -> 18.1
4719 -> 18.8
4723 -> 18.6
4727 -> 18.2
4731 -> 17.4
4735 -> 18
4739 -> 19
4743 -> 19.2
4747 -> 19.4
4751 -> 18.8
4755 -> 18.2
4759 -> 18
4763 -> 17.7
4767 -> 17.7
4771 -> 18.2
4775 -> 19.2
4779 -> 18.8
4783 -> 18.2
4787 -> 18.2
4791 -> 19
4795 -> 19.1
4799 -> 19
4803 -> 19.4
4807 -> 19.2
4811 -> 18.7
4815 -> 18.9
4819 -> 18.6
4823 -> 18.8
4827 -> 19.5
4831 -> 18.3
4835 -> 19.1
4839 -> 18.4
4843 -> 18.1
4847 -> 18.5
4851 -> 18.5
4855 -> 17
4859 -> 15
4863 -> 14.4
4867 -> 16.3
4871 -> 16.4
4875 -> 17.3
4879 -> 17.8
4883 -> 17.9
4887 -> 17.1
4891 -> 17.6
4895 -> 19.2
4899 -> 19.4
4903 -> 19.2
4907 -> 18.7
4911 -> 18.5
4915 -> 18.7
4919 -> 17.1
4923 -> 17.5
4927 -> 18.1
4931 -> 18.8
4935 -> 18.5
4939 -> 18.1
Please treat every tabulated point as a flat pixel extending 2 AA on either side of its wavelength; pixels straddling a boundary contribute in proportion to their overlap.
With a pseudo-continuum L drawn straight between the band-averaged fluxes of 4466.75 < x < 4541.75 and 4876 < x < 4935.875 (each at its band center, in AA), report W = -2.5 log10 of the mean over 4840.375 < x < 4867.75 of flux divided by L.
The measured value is 0.08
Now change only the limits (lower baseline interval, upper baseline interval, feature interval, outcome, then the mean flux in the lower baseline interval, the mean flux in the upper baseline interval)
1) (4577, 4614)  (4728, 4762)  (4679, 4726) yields 0.03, 17.9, 18.5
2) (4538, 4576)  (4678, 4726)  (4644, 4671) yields 0.01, 17.6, 17.9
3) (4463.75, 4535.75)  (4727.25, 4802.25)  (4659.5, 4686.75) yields 0.04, 17.2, 18.5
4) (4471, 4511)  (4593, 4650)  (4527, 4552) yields 0.07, 17.5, 18.3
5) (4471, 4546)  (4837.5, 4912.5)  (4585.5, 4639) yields -0.06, 17.3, 17.6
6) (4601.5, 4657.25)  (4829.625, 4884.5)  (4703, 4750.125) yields -0.02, 18.4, 17.3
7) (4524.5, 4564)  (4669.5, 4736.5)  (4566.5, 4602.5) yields -0.03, 17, 17.8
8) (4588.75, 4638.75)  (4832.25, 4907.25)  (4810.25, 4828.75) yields -0.07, 18.4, 17.7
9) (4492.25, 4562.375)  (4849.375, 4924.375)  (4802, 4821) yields -0.09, 17.3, 17.6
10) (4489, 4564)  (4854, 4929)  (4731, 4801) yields -0.06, 17.3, 17.5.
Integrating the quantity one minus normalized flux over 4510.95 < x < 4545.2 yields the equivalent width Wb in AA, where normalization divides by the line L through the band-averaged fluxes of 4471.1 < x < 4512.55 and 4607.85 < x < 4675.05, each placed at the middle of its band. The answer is 1.4 AA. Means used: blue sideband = 17.6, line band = 17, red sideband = 18.2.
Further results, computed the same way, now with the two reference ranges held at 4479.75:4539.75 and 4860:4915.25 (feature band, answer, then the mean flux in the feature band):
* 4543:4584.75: -0.62 AA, 17.6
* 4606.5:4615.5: -0.94 AA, 19.2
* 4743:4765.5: -1.19 AA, 18.5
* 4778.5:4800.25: -1.39 AA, 18.7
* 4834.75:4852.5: -0.84 AA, 18.5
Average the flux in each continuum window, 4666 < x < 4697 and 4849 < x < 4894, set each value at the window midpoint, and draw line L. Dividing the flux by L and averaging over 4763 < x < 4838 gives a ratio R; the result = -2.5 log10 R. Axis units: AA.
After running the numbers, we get -0.09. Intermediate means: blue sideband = 17.7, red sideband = 16.9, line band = 18.7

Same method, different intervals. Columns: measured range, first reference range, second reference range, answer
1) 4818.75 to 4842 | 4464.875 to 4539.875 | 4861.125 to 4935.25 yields -0.06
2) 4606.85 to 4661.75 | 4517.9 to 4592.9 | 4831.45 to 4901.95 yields -0.06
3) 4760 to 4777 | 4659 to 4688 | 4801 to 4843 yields 0.01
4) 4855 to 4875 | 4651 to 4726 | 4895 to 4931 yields 0.16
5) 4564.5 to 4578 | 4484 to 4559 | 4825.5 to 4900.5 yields -0.04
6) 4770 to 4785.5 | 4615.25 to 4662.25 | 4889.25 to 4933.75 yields -0.02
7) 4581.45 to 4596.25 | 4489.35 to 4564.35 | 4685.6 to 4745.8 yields 0.00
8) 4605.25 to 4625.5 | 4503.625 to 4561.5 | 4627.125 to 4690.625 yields -0.08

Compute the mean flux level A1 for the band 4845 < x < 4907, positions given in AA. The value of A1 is 17.5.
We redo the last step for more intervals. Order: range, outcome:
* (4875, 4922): 18.2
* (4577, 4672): 18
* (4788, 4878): 18.1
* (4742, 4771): 18.4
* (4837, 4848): 18.3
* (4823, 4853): 18.6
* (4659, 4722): 17.7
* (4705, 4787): 18.3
